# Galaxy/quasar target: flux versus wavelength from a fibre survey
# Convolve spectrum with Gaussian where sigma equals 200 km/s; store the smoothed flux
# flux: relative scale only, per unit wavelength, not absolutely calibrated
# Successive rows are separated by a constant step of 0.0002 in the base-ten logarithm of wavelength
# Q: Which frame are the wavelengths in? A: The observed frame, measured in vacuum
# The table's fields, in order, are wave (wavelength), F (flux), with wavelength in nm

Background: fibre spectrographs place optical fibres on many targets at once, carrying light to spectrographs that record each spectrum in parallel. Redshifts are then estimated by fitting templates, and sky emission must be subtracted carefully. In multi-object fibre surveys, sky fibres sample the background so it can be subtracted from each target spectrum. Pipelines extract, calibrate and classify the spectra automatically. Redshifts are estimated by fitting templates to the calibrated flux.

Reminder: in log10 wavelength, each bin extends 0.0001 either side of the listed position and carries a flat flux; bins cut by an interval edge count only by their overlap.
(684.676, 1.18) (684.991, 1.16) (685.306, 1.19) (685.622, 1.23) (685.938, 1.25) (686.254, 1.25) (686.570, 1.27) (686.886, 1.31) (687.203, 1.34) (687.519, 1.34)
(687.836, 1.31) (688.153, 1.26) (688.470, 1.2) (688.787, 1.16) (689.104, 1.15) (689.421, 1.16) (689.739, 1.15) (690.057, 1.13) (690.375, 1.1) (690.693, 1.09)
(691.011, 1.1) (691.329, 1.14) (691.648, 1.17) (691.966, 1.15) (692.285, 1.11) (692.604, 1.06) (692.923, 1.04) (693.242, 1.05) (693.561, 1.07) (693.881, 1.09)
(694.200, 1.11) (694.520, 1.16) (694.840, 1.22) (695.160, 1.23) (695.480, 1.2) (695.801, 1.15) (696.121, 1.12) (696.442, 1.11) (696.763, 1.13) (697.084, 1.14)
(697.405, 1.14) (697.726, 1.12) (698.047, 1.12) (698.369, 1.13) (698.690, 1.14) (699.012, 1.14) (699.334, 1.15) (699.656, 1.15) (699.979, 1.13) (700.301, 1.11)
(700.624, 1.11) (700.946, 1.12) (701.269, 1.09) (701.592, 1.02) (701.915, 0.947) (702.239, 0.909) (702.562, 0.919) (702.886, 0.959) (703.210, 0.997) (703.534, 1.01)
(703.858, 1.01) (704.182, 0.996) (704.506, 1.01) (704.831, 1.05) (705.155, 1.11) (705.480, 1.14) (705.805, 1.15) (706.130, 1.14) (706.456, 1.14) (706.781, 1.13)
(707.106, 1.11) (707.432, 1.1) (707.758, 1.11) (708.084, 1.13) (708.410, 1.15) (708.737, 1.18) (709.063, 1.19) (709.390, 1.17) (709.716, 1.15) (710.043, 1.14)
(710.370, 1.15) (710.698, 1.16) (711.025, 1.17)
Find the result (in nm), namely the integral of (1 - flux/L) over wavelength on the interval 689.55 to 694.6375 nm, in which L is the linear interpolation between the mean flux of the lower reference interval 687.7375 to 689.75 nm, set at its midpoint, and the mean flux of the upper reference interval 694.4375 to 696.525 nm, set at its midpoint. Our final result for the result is 0.34 nm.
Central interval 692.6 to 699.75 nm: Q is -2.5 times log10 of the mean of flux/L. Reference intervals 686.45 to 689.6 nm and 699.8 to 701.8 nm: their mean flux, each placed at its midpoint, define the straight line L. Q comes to 0.02 mag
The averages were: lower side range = 1.25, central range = 1.13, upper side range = 1.09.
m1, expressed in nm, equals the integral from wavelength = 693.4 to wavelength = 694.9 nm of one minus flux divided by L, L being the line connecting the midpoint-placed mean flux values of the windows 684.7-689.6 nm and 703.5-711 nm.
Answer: 0.09 nm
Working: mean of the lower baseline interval 1.24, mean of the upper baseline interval 1.12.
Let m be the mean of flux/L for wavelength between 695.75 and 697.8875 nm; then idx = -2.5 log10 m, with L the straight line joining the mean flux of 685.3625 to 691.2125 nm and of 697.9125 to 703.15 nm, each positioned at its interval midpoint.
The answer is -0.02 mag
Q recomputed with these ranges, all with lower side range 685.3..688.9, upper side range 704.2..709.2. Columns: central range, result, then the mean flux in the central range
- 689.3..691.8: 0.100 mag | 1.13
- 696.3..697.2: 0.062 mag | 1.13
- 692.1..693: 0.140 mag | 1.07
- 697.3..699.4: 0.044 mag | 1.13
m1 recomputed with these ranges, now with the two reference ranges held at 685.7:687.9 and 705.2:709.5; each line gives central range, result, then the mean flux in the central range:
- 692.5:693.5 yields 0.16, 1.05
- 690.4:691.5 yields 0.13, 1.11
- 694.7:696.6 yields 0.09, 1.17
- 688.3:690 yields 0.15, 1.16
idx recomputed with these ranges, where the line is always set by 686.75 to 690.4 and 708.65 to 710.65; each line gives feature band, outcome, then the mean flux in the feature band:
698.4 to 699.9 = 0.045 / 1.14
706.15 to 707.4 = 0.043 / 1.13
